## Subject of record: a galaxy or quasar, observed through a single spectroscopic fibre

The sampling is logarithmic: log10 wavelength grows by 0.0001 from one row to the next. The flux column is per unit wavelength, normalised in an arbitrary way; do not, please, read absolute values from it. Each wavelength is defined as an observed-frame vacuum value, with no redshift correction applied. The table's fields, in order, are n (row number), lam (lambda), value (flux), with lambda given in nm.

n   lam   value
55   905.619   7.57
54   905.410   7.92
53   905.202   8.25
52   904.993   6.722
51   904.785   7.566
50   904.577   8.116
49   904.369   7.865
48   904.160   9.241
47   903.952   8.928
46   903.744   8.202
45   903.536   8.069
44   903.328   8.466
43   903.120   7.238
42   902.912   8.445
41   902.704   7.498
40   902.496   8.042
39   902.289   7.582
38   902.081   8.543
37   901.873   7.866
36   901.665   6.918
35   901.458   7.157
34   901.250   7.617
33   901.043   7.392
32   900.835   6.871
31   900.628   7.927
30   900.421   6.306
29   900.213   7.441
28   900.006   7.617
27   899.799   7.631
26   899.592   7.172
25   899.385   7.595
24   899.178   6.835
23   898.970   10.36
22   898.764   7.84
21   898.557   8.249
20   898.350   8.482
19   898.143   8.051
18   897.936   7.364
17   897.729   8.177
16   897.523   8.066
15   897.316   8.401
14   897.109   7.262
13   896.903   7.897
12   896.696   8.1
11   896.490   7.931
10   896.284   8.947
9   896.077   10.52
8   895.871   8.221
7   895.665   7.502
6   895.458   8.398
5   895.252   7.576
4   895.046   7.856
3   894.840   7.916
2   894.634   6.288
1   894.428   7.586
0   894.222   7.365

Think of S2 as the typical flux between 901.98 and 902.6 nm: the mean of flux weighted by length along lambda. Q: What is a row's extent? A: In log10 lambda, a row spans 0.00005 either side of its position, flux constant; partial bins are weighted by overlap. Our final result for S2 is 8.06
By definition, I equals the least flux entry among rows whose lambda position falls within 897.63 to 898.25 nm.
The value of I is 7.364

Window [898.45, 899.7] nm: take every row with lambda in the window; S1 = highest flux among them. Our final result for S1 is 10.36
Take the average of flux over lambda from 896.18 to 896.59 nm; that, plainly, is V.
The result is 8.44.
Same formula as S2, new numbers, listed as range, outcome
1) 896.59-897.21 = 7.76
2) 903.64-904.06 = 8.58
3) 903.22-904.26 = 8.58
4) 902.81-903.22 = 7.84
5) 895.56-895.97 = 7.85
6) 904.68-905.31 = 7.52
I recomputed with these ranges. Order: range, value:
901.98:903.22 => 7.238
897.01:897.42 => 7.262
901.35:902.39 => 6.918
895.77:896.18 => 8.221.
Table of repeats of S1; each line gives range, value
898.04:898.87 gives 8.482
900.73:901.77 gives 7.617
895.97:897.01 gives 10.52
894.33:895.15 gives 7.916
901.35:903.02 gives 8.543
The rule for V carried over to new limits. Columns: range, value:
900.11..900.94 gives 7.13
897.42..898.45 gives 8.03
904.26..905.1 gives 7.57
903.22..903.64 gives 8.26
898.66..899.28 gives 8.35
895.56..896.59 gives 8.62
